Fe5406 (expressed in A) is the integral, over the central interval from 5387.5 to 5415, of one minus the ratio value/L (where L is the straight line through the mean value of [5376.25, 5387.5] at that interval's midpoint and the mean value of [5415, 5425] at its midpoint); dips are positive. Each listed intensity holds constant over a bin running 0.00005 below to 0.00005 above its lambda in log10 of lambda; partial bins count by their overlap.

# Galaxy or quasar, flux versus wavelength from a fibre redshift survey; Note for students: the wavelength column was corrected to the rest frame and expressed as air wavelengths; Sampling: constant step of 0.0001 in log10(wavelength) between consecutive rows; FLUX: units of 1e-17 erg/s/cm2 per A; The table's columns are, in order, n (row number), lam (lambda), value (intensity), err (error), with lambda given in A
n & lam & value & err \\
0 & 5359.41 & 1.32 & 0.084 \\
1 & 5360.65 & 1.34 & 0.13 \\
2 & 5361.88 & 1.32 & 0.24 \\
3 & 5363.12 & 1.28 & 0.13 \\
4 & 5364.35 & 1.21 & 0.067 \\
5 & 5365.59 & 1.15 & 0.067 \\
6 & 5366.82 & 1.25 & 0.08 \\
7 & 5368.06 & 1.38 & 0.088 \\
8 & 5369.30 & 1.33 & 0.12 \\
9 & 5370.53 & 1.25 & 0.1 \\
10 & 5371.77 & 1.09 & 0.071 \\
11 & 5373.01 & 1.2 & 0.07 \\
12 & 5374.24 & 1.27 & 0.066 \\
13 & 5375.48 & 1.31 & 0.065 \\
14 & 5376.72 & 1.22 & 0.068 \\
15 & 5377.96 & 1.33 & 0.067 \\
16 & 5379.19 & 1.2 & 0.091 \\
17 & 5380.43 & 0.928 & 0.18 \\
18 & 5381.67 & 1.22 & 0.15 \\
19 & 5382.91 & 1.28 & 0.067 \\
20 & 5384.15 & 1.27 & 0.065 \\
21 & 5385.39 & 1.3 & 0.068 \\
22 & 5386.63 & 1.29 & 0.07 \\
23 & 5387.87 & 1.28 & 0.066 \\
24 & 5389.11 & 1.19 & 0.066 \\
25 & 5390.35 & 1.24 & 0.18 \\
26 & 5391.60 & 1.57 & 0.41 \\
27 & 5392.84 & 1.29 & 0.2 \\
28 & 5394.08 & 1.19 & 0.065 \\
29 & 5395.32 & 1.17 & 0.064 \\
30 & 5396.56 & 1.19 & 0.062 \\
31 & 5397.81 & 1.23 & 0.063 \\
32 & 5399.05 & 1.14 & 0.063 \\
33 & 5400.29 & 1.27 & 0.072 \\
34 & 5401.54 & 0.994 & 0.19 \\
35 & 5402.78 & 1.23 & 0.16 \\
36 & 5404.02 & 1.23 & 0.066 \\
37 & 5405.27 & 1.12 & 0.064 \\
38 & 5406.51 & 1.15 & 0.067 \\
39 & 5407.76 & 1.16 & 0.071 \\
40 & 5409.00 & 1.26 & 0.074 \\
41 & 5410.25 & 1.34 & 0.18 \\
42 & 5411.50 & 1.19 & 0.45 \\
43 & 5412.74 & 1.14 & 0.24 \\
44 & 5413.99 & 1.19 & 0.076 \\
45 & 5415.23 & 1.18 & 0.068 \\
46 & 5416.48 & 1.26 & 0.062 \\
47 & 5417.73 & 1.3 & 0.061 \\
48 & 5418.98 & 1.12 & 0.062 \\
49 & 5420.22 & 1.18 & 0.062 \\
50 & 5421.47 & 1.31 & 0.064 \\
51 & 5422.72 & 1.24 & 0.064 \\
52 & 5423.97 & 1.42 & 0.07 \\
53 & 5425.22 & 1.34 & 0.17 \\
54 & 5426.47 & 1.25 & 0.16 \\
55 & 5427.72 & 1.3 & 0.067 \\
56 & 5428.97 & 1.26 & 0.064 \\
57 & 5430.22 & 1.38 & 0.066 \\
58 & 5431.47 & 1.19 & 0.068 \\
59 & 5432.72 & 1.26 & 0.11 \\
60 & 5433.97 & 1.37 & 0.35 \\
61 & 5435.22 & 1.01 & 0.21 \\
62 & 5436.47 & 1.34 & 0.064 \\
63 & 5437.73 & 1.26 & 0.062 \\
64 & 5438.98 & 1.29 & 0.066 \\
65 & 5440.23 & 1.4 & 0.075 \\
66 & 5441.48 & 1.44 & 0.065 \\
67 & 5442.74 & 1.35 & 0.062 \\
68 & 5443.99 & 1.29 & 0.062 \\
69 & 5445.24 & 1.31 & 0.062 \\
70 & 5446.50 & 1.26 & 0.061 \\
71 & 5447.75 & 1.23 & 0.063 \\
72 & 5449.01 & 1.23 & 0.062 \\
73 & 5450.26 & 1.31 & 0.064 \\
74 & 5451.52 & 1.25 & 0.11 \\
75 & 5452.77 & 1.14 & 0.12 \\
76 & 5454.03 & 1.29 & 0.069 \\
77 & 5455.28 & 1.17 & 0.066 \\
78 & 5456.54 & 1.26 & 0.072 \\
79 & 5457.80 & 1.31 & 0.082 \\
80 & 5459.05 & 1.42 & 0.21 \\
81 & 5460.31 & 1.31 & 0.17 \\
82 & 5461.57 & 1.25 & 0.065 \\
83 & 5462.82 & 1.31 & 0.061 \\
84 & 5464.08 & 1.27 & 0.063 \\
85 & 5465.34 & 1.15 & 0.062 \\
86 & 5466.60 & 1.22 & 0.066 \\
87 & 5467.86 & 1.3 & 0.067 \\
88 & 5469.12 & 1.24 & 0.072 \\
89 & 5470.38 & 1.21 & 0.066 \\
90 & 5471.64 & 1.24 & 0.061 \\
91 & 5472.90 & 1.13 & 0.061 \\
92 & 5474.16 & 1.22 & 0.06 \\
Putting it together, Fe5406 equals 0.6 A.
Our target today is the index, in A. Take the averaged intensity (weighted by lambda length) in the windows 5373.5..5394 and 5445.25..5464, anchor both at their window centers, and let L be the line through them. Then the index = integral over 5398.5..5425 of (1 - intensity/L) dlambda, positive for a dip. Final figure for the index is 1.1 A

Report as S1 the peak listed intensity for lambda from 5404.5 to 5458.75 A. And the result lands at 1.44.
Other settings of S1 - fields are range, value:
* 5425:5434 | 1.38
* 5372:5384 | 1.33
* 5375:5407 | 1.57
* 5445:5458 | 1.31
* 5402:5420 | 1.34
